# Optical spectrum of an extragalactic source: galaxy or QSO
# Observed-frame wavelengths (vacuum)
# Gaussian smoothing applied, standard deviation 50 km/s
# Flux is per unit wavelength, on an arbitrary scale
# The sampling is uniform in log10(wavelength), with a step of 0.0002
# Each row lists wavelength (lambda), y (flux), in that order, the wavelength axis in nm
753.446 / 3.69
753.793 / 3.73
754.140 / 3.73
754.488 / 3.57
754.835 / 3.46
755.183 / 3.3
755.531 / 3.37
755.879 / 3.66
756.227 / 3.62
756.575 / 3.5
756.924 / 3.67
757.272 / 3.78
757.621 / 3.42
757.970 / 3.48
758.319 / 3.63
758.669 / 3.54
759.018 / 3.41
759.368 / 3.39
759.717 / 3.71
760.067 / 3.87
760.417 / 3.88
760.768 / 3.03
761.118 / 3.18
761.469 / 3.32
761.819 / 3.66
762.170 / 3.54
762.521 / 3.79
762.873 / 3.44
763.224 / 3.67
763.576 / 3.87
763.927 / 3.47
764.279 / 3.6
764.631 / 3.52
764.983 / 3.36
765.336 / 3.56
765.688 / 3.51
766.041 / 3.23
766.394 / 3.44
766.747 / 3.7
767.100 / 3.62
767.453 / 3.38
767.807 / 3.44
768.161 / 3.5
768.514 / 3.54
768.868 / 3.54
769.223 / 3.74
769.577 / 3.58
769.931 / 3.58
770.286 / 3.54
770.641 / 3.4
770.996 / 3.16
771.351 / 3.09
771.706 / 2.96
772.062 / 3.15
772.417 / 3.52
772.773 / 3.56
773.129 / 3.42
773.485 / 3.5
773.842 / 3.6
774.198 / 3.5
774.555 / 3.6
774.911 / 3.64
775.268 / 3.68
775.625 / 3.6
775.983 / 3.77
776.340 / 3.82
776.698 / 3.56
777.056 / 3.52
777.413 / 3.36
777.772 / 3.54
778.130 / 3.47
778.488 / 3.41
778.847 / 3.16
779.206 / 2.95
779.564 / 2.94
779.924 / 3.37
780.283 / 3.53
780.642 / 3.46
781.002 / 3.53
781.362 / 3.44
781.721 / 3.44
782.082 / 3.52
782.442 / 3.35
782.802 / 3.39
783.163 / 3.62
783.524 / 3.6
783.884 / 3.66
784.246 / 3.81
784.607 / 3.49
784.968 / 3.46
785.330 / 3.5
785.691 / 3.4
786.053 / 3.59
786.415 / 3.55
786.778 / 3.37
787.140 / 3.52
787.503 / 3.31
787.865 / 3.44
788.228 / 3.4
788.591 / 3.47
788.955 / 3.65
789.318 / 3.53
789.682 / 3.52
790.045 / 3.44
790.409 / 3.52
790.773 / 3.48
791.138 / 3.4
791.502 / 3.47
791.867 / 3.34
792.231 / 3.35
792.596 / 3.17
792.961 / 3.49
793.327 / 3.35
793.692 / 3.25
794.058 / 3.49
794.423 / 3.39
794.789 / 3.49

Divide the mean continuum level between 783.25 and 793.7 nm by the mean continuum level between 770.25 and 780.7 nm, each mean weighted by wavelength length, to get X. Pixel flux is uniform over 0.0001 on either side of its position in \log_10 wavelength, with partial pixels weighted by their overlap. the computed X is 1.01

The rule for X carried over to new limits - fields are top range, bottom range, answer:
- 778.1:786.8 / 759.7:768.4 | 0.98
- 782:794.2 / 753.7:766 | 0.98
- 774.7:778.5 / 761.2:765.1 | 1.01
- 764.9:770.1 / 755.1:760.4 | 0.98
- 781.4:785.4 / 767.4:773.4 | 1.03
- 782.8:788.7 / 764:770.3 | 1.00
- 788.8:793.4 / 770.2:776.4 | 0.99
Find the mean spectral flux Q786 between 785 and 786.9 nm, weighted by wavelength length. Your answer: 3.48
